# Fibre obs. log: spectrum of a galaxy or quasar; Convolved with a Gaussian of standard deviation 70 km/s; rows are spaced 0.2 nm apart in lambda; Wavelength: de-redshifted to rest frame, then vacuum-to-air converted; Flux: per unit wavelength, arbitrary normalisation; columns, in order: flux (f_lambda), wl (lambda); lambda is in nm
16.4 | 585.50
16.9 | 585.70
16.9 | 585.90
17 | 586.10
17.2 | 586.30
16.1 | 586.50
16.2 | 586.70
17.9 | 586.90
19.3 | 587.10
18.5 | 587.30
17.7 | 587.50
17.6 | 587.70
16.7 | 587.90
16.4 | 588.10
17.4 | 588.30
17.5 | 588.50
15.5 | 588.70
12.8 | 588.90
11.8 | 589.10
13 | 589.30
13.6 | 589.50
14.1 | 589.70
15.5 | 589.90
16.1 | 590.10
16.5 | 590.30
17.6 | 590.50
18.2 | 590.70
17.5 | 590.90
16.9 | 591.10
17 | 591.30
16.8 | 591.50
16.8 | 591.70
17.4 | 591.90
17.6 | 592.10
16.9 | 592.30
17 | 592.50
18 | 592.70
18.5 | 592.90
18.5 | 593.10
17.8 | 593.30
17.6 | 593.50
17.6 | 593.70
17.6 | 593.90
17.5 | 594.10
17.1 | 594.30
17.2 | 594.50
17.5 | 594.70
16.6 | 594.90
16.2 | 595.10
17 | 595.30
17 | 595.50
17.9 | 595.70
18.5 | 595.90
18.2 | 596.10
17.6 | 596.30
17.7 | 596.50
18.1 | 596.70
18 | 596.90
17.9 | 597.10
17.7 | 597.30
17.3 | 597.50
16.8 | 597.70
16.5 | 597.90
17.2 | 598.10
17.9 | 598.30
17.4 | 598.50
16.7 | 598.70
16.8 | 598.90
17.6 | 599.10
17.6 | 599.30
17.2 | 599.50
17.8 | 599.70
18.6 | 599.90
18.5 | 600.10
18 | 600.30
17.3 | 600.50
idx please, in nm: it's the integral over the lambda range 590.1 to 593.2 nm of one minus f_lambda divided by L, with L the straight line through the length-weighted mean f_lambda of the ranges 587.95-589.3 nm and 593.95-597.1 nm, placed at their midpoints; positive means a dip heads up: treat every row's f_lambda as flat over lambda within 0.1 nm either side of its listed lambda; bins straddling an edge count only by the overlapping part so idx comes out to -0.23 nm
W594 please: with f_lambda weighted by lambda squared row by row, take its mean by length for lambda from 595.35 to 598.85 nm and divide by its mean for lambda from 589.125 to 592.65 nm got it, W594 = 1.10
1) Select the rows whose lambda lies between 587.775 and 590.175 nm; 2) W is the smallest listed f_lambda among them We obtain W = 11.8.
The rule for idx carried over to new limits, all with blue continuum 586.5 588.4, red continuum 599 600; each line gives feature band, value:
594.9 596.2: 0.02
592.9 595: 0.01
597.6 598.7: 0.04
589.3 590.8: 0.15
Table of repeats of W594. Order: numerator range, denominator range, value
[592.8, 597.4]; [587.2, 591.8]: 1.11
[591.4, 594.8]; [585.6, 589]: 1.05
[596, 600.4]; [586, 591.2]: 1.11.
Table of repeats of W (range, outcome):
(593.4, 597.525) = 16.2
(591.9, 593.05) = 16.9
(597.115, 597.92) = 16.5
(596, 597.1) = 17.6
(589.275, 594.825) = 13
